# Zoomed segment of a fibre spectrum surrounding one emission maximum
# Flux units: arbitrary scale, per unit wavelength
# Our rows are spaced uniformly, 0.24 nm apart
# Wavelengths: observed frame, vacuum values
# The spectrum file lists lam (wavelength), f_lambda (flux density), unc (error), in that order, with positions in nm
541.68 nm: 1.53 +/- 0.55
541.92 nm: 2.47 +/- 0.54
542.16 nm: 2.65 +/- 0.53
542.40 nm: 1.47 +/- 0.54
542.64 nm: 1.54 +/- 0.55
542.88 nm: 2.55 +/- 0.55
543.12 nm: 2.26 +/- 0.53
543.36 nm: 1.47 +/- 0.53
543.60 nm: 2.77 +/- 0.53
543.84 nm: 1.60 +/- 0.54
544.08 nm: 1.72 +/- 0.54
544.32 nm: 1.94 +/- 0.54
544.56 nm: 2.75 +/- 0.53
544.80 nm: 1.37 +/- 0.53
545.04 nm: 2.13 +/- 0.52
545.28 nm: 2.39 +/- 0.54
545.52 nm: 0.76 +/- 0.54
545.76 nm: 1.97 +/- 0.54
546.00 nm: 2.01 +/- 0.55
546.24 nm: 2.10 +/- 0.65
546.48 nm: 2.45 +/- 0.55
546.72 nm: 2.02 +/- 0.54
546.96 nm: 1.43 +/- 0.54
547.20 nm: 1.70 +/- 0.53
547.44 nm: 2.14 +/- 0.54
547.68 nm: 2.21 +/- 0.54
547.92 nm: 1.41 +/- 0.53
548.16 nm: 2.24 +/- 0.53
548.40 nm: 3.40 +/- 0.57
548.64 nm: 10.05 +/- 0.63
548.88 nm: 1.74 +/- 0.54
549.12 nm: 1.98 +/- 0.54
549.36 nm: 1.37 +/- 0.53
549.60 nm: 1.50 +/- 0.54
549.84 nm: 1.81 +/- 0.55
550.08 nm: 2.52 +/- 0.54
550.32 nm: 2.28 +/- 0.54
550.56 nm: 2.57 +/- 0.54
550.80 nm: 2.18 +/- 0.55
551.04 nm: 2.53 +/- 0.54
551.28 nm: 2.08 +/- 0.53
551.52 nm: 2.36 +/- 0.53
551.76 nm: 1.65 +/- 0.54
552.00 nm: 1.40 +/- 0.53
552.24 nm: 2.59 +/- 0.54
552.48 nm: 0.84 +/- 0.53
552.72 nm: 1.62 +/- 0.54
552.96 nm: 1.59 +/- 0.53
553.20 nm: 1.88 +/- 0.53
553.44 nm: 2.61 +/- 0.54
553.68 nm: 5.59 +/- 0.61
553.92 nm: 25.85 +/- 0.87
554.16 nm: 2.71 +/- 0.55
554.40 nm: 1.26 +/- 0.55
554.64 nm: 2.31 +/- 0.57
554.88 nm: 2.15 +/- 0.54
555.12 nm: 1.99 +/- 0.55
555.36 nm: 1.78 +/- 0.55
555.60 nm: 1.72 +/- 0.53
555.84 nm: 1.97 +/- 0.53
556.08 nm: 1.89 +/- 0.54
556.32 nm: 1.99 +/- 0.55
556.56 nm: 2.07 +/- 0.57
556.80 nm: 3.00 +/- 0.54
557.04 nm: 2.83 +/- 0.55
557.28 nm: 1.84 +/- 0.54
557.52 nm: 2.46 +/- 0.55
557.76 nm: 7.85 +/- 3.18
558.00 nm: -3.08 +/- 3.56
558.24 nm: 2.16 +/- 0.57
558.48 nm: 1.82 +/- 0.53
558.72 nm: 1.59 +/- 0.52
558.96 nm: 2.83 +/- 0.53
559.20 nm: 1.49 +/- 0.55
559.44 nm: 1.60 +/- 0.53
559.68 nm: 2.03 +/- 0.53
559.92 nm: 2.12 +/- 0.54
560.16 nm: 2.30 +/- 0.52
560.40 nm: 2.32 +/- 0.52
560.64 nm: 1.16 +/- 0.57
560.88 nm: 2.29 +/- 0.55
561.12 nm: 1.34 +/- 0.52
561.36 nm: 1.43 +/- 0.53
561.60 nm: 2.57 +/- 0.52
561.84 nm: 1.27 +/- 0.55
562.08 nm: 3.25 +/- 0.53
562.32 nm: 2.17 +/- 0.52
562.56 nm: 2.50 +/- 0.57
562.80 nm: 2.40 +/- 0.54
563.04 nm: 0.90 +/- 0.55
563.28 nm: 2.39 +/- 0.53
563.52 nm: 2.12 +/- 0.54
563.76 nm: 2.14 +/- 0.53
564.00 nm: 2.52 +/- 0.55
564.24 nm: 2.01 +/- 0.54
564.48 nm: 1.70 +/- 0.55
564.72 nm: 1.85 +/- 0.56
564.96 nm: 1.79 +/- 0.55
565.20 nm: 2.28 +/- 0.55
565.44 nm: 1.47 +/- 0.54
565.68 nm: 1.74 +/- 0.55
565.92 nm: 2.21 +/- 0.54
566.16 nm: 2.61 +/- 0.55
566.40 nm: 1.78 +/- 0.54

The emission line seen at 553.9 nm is [O III] 5007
